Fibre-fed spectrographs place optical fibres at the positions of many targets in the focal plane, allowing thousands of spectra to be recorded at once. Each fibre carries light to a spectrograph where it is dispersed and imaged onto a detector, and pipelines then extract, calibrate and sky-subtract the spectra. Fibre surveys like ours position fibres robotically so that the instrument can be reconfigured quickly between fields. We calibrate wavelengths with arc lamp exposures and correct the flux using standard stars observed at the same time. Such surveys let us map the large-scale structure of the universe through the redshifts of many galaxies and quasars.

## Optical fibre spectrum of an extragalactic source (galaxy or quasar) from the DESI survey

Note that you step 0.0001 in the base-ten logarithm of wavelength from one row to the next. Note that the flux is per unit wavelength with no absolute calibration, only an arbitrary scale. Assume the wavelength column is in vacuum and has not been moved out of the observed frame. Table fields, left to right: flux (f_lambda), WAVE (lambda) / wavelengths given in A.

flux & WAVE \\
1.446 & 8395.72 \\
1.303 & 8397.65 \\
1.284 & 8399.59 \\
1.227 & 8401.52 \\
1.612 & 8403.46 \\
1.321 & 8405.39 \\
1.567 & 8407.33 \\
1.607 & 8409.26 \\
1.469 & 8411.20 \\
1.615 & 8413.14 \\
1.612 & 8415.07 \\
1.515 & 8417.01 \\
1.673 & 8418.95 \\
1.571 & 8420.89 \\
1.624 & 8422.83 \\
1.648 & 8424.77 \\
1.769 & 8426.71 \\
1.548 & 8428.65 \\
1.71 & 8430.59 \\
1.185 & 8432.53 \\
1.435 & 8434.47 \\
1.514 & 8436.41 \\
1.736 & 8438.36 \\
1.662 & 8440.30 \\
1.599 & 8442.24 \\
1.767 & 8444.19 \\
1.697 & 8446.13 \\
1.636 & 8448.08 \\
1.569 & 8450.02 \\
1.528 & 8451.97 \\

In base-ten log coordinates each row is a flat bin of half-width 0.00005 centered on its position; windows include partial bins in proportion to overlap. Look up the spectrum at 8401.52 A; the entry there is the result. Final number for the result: 1.227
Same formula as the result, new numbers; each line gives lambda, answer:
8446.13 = 1.697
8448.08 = 1.636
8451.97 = 1.528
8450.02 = 1.569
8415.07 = 1.612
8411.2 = 1.469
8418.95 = 1.673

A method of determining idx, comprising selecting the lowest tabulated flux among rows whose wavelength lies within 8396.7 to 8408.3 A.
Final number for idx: 1.227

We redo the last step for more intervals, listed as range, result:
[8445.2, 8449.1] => 1.636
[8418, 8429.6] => 1.548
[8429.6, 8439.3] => 1.185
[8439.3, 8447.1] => 1.599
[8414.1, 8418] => 1.515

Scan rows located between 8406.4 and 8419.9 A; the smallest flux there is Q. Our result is 1.469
